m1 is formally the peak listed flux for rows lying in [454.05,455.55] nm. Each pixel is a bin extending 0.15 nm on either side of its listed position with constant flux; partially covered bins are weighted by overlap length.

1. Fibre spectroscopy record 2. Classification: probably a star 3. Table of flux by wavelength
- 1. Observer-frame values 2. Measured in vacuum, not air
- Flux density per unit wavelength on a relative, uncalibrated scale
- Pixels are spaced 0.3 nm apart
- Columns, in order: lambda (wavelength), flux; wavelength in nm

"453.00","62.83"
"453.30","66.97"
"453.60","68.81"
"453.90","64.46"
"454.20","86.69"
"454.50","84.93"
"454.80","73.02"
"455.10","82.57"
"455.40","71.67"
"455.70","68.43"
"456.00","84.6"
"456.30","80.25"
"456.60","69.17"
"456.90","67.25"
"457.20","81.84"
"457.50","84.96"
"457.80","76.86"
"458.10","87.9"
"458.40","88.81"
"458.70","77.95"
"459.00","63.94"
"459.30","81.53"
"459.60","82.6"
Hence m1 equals 86.69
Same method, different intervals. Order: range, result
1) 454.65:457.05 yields 84.6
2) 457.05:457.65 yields 84.96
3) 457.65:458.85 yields 88.81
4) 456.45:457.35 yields 81.84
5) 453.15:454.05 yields 68.81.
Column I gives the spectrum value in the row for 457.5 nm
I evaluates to 84.96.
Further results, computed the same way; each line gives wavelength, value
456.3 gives 80.25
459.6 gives 82.6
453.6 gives 68.81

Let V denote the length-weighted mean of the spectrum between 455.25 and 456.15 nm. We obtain 74.9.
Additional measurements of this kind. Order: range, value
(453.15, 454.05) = 66.7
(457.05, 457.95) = 81.2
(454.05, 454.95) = 81.5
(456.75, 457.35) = 74.5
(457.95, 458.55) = 88.4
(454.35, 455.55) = 78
